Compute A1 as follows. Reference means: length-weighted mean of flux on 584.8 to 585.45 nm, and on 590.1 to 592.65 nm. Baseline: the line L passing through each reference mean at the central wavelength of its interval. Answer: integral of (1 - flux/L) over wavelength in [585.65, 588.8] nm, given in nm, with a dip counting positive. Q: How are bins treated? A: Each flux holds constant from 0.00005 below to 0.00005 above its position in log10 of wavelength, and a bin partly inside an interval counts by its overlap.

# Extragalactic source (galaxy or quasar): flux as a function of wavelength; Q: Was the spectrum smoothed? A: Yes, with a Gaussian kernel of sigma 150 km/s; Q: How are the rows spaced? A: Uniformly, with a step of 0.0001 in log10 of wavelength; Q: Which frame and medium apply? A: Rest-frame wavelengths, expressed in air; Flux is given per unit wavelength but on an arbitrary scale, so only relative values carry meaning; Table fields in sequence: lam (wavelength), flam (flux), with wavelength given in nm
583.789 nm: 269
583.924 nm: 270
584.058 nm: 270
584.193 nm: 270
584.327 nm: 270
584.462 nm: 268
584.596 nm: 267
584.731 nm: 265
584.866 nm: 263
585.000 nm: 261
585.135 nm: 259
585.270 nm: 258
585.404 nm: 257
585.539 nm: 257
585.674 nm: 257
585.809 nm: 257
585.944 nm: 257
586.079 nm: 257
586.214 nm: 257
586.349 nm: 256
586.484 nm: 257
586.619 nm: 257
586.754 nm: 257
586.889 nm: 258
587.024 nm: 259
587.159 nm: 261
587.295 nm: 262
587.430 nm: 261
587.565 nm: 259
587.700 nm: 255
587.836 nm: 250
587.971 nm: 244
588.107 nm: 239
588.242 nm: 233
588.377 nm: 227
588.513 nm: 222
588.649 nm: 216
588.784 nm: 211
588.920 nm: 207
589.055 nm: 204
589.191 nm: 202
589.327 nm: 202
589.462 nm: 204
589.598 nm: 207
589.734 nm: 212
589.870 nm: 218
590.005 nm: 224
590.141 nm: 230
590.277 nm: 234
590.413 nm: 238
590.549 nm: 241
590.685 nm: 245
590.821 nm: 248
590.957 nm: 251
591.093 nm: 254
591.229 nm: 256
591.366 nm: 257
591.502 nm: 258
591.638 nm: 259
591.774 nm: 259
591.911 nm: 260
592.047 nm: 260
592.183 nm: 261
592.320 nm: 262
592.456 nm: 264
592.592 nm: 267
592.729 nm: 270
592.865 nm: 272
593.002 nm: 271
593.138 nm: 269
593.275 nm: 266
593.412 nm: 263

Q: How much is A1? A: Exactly 0.10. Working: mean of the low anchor 260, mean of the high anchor 253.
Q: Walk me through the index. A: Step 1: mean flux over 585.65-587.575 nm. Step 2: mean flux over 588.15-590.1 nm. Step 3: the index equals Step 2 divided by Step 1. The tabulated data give 0.83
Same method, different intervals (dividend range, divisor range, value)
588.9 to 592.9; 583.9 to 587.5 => 0.92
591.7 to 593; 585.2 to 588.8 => 1.06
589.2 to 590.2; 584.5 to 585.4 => 0.81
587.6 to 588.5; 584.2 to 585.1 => 0.91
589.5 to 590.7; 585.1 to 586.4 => 0.88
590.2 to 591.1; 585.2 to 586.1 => 0.95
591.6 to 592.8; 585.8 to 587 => 1.02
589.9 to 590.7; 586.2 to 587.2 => 0.91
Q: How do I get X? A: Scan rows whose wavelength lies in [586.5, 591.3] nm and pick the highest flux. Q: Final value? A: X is 262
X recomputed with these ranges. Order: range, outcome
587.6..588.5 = 255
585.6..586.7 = 257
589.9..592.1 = 260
